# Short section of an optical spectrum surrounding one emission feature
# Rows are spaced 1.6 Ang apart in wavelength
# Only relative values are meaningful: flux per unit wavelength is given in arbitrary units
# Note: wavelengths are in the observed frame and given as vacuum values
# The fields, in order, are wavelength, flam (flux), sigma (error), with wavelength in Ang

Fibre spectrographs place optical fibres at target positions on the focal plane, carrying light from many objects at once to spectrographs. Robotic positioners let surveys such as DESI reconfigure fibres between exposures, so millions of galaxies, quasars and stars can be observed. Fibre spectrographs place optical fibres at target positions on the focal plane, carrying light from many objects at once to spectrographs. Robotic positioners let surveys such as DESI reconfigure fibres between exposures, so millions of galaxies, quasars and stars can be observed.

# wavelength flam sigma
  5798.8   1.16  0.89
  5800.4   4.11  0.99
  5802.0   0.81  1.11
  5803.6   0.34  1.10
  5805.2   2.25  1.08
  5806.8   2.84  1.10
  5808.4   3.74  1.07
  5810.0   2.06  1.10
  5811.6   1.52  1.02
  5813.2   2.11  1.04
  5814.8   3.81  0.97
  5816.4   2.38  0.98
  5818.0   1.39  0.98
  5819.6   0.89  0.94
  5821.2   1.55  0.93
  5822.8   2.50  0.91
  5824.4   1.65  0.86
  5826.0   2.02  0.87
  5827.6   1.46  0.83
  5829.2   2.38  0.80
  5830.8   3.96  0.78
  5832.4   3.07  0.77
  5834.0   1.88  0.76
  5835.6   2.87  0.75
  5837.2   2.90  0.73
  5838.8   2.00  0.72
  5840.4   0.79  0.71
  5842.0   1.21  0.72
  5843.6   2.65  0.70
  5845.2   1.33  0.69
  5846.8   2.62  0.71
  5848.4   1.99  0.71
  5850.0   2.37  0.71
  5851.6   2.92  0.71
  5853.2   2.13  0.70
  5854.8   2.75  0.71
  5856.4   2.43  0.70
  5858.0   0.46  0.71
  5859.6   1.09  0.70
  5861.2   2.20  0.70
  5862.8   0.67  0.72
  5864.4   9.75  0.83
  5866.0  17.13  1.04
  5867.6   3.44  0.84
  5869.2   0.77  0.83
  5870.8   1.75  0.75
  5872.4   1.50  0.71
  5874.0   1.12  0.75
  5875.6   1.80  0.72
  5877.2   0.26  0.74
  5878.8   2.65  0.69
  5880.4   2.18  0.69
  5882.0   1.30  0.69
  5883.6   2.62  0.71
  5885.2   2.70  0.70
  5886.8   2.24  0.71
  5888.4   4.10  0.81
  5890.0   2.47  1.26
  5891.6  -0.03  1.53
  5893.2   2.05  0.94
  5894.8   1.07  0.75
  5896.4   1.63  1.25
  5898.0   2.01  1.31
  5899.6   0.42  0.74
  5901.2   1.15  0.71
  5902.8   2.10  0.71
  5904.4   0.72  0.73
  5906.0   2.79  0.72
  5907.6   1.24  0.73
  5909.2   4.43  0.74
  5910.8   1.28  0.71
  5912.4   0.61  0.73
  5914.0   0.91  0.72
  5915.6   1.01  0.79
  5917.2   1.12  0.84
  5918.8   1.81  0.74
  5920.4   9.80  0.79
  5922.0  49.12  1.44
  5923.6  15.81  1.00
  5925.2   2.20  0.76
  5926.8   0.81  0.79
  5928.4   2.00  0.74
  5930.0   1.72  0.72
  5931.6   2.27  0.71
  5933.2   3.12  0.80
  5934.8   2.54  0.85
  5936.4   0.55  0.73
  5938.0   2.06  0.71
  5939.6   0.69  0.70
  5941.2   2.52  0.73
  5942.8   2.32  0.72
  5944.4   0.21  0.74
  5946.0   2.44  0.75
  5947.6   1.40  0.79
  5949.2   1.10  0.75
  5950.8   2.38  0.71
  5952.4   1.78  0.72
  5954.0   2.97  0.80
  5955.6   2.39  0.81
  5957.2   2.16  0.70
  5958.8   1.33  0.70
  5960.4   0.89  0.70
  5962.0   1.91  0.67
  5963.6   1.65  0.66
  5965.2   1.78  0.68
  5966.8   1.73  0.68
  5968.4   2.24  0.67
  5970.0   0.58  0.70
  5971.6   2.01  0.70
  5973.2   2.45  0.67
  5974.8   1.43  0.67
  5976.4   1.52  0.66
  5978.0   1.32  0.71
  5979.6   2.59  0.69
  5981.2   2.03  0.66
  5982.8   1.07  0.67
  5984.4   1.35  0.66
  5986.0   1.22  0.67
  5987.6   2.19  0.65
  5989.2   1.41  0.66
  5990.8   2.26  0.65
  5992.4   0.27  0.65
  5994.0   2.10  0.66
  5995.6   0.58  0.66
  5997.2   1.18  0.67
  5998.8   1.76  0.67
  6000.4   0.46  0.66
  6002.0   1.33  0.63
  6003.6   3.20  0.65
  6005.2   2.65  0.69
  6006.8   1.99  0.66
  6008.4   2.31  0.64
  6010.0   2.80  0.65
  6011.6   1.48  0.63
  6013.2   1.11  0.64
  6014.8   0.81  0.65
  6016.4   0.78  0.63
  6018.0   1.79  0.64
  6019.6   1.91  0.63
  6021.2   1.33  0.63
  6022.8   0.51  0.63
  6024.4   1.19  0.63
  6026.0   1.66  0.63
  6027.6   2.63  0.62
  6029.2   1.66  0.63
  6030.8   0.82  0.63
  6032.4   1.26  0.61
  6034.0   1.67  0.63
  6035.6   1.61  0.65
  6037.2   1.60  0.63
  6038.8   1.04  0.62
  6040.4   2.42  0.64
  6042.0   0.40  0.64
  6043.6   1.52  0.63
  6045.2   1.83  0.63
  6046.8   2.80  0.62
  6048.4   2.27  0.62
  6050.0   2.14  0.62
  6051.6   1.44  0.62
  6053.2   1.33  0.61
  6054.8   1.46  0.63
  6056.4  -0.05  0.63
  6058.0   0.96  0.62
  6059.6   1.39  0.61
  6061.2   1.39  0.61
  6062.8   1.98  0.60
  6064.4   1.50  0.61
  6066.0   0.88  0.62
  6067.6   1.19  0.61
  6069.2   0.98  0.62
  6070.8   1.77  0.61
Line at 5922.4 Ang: [O III] 5007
